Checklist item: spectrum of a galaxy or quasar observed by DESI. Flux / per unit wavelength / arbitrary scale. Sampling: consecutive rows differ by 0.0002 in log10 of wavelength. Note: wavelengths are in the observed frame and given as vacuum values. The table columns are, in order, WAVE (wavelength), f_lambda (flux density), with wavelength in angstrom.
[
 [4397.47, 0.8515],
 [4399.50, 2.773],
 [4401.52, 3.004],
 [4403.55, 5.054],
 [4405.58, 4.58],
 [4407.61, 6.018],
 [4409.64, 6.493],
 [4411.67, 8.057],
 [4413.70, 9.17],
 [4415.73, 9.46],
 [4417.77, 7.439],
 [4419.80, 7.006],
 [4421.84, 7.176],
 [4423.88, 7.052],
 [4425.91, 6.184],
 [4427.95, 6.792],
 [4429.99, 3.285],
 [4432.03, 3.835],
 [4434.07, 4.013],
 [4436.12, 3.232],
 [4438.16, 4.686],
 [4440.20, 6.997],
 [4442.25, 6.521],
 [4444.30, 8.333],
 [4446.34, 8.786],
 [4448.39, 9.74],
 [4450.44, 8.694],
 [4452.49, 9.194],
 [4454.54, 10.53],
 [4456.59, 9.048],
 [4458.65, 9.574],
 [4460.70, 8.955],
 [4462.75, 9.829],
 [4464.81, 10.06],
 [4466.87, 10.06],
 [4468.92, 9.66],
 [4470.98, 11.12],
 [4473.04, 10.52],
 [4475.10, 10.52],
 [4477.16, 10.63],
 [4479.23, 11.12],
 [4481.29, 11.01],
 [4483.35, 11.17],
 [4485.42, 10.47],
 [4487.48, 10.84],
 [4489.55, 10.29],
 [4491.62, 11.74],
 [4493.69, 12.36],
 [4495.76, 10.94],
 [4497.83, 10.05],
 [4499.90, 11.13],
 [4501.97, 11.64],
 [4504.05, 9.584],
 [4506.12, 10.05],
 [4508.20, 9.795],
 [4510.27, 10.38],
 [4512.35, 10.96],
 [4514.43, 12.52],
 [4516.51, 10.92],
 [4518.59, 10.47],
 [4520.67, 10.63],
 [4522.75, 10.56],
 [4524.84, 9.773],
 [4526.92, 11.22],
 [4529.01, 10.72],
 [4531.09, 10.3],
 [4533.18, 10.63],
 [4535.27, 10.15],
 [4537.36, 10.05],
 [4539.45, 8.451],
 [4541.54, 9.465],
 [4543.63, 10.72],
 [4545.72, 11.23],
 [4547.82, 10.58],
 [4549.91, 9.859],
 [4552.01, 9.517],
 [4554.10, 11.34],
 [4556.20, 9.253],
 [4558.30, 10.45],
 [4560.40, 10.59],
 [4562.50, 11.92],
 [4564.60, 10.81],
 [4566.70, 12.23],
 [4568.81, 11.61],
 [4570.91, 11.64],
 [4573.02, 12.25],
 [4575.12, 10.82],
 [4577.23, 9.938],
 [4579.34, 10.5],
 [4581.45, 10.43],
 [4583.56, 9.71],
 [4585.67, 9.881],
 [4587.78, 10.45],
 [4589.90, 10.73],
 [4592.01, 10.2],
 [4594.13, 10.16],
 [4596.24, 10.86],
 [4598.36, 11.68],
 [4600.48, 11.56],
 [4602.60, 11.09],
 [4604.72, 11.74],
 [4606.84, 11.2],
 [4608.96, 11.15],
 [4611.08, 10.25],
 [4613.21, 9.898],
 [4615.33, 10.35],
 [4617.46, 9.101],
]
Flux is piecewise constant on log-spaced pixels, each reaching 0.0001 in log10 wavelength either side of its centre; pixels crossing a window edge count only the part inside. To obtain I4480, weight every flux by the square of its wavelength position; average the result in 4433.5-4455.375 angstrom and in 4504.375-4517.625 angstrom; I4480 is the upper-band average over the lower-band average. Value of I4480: 1.49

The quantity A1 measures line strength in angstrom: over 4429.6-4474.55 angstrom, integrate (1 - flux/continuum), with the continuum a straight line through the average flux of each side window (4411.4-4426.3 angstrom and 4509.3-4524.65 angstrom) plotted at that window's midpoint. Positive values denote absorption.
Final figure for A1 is 3.8 angstrom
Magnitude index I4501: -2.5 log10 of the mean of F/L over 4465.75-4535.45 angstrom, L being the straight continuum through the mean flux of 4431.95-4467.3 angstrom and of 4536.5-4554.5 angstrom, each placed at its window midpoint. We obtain -0.18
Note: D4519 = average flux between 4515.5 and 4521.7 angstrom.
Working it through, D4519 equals 10.7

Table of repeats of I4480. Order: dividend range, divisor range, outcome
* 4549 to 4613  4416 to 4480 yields 1.41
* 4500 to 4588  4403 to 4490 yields 1.34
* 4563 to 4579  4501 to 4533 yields 1.09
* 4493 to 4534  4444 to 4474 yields 1.14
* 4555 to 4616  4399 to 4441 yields 1.99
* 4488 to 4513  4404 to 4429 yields 1.58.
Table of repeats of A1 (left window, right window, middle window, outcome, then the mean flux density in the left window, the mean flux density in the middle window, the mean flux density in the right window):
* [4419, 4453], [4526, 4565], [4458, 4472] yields -4.4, 6.52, 9.91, 10.4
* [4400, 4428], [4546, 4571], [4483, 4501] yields -4.3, 6.61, 11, 10.8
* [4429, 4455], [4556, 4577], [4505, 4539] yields -3.5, 6.68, 10.5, 11.2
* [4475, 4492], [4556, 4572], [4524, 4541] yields 1.4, 10.8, 10.1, 11.2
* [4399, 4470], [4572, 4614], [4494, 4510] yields -3.4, 7.22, 10.5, 10.7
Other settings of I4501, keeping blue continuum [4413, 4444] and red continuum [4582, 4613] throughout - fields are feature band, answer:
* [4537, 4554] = -0.08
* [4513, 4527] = -0.25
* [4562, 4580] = -0.13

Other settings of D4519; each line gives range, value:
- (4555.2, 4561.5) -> 10.1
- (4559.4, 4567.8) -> 11.4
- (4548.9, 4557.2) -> 10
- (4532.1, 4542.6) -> 9.75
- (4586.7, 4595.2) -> 10.4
